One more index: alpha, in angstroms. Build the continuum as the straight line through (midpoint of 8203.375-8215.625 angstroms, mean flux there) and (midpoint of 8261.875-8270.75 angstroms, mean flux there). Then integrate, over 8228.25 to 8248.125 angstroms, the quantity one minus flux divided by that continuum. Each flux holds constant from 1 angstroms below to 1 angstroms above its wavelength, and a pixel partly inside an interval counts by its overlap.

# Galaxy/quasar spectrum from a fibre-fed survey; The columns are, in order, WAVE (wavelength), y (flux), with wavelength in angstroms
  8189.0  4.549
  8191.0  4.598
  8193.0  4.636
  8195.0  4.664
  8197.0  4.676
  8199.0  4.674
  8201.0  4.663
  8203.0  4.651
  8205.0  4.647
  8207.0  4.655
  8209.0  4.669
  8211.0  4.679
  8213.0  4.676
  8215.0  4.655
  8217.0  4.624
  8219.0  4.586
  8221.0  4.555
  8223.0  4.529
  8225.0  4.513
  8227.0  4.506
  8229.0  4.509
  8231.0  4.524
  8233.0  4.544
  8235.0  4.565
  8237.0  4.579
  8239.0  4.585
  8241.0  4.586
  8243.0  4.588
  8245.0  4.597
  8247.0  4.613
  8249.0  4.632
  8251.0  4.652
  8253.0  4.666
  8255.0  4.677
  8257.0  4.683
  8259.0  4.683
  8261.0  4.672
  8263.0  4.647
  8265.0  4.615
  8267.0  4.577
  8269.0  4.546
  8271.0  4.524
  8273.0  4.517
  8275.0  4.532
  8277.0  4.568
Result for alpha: 0.2 angstroms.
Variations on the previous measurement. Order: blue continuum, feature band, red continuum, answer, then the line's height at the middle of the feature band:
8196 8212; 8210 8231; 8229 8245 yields 0.16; 4.61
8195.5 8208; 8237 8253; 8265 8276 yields -0.07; 4.59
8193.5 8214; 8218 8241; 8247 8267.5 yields 0.55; 4.66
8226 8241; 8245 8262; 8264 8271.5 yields -0.36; 4.56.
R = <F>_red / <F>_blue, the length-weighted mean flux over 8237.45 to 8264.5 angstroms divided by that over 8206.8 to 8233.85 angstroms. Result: 1.01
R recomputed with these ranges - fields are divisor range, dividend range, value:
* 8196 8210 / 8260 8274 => 0.98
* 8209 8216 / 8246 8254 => 0.99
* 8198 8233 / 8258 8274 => 1.00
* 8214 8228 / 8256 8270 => 1.01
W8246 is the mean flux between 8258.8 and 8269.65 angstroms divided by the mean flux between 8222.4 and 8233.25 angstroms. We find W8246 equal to 1.0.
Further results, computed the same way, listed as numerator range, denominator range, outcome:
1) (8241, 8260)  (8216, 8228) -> 1.02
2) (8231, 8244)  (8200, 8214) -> 0.98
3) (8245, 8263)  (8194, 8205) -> 1.00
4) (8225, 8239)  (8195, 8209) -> 0.97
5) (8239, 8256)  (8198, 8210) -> 0.99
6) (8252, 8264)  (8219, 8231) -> 1.03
